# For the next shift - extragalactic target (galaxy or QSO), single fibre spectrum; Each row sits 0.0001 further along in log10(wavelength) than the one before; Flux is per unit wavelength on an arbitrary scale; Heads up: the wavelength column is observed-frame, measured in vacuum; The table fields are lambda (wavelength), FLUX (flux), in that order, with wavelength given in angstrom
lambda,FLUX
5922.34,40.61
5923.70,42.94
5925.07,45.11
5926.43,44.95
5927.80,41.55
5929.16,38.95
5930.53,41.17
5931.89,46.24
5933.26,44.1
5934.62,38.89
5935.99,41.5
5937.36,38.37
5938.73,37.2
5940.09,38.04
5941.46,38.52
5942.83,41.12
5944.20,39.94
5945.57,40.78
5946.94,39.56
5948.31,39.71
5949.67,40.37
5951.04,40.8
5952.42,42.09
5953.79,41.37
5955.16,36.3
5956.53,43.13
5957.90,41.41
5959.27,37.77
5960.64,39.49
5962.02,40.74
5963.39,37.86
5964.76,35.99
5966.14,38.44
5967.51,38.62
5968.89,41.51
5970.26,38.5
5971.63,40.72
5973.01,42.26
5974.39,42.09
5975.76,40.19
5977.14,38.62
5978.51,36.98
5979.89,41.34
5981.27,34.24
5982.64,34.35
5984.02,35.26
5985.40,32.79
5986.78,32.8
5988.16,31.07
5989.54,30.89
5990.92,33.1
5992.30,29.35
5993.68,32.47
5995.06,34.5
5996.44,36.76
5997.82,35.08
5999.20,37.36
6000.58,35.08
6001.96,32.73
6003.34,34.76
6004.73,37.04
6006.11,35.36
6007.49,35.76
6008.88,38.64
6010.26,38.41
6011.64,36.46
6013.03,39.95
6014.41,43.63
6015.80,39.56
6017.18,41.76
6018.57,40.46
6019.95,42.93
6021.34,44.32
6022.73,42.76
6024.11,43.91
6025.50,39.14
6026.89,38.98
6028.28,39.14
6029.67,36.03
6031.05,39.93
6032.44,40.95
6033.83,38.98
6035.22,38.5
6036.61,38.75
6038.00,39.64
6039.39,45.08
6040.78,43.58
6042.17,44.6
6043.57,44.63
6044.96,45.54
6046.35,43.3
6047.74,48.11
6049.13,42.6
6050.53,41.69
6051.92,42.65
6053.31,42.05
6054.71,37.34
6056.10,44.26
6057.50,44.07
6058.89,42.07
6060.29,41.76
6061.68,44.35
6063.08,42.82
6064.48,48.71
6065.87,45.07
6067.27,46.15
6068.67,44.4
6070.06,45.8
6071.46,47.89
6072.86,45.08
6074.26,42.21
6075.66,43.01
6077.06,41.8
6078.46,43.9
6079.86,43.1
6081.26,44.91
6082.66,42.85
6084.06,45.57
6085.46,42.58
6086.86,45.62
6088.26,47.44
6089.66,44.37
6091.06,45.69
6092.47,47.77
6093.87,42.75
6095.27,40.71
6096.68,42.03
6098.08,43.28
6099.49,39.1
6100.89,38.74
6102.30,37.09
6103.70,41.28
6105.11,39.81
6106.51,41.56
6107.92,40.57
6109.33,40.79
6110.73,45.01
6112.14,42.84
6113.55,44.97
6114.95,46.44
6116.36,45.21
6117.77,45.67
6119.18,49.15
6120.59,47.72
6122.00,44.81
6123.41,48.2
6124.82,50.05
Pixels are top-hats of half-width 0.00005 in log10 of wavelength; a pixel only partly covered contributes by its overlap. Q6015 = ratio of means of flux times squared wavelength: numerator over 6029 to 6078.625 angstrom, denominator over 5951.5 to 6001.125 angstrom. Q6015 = 1.18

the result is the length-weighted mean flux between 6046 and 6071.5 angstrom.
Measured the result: 43.9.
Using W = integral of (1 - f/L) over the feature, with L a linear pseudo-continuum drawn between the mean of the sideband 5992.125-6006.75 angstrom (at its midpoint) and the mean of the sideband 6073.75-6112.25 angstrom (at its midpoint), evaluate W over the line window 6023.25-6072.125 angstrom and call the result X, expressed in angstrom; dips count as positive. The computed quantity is -4.7 angstrom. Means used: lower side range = 34.8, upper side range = 42.7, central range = 42.6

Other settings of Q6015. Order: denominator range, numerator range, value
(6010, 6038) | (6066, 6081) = 1.12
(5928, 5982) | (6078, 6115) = 1.13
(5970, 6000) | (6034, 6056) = 1.21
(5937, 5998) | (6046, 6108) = 1.19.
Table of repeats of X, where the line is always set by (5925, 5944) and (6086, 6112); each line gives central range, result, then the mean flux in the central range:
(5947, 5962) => 0.3 angstrom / 40.2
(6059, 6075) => -1.0 angstrom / 44.8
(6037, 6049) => -0.6 angstrom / 44.1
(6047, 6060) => -0.2 angstrom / 42.7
